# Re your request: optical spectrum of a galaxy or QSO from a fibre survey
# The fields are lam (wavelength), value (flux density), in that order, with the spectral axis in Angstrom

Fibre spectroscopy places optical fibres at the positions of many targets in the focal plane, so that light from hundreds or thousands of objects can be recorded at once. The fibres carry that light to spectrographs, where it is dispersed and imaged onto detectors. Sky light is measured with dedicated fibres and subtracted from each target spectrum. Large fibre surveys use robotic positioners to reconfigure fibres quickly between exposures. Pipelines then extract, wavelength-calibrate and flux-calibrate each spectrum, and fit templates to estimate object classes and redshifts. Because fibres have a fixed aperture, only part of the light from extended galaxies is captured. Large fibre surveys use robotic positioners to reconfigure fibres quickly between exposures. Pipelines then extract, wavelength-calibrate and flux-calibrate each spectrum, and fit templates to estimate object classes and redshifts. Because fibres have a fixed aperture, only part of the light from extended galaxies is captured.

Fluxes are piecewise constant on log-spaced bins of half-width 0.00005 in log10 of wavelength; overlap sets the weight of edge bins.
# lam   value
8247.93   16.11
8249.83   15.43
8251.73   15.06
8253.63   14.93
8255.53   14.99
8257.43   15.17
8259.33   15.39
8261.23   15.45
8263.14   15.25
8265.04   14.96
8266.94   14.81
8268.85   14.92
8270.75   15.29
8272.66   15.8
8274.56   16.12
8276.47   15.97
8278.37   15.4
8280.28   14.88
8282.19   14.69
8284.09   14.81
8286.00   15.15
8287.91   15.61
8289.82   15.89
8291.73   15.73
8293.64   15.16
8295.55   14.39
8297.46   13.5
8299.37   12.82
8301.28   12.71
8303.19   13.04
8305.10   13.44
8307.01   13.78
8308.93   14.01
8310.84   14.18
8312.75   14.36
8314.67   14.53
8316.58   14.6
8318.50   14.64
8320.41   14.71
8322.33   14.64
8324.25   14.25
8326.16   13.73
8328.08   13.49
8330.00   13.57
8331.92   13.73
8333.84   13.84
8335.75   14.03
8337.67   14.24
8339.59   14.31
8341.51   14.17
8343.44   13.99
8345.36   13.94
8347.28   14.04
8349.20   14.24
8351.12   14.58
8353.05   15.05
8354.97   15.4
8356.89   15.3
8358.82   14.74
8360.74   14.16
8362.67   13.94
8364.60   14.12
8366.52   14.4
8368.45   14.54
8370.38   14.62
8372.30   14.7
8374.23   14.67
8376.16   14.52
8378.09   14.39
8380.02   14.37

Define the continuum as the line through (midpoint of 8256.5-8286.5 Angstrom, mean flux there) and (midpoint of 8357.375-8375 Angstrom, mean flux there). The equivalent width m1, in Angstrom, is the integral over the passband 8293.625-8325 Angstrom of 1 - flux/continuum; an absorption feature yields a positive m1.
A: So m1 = 1.9 Angstrom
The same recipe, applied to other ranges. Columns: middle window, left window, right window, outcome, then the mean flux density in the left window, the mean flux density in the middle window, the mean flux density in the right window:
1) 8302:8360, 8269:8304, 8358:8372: 1.44 Angstrom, 14.8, 14.2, 14.4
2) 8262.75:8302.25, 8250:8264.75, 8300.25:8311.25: -1.74 Angstrom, 15.2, 14.9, 13.5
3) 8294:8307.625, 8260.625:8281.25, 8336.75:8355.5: 1.37 Angstrom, 15.3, 13.5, 14.4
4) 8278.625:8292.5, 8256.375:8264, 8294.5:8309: -1.07 Angstrom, 15.3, 15.2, 13.4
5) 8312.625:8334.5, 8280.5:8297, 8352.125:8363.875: 1.11 Angstrom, 15.1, 14.2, 14.7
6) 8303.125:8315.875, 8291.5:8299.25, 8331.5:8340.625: 0.27 Angstrom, 14.4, 14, 14.1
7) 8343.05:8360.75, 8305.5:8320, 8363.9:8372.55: -0.19 Angstrom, 14.3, 14.6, 14.5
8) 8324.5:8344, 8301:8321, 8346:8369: 0.50 Angstrom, 14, 13.9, 14.5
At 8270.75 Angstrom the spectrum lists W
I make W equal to 15.29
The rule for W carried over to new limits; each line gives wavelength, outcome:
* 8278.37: 15.4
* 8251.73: 15.06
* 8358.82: 14.74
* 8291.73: 15.73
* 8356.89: 15.3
